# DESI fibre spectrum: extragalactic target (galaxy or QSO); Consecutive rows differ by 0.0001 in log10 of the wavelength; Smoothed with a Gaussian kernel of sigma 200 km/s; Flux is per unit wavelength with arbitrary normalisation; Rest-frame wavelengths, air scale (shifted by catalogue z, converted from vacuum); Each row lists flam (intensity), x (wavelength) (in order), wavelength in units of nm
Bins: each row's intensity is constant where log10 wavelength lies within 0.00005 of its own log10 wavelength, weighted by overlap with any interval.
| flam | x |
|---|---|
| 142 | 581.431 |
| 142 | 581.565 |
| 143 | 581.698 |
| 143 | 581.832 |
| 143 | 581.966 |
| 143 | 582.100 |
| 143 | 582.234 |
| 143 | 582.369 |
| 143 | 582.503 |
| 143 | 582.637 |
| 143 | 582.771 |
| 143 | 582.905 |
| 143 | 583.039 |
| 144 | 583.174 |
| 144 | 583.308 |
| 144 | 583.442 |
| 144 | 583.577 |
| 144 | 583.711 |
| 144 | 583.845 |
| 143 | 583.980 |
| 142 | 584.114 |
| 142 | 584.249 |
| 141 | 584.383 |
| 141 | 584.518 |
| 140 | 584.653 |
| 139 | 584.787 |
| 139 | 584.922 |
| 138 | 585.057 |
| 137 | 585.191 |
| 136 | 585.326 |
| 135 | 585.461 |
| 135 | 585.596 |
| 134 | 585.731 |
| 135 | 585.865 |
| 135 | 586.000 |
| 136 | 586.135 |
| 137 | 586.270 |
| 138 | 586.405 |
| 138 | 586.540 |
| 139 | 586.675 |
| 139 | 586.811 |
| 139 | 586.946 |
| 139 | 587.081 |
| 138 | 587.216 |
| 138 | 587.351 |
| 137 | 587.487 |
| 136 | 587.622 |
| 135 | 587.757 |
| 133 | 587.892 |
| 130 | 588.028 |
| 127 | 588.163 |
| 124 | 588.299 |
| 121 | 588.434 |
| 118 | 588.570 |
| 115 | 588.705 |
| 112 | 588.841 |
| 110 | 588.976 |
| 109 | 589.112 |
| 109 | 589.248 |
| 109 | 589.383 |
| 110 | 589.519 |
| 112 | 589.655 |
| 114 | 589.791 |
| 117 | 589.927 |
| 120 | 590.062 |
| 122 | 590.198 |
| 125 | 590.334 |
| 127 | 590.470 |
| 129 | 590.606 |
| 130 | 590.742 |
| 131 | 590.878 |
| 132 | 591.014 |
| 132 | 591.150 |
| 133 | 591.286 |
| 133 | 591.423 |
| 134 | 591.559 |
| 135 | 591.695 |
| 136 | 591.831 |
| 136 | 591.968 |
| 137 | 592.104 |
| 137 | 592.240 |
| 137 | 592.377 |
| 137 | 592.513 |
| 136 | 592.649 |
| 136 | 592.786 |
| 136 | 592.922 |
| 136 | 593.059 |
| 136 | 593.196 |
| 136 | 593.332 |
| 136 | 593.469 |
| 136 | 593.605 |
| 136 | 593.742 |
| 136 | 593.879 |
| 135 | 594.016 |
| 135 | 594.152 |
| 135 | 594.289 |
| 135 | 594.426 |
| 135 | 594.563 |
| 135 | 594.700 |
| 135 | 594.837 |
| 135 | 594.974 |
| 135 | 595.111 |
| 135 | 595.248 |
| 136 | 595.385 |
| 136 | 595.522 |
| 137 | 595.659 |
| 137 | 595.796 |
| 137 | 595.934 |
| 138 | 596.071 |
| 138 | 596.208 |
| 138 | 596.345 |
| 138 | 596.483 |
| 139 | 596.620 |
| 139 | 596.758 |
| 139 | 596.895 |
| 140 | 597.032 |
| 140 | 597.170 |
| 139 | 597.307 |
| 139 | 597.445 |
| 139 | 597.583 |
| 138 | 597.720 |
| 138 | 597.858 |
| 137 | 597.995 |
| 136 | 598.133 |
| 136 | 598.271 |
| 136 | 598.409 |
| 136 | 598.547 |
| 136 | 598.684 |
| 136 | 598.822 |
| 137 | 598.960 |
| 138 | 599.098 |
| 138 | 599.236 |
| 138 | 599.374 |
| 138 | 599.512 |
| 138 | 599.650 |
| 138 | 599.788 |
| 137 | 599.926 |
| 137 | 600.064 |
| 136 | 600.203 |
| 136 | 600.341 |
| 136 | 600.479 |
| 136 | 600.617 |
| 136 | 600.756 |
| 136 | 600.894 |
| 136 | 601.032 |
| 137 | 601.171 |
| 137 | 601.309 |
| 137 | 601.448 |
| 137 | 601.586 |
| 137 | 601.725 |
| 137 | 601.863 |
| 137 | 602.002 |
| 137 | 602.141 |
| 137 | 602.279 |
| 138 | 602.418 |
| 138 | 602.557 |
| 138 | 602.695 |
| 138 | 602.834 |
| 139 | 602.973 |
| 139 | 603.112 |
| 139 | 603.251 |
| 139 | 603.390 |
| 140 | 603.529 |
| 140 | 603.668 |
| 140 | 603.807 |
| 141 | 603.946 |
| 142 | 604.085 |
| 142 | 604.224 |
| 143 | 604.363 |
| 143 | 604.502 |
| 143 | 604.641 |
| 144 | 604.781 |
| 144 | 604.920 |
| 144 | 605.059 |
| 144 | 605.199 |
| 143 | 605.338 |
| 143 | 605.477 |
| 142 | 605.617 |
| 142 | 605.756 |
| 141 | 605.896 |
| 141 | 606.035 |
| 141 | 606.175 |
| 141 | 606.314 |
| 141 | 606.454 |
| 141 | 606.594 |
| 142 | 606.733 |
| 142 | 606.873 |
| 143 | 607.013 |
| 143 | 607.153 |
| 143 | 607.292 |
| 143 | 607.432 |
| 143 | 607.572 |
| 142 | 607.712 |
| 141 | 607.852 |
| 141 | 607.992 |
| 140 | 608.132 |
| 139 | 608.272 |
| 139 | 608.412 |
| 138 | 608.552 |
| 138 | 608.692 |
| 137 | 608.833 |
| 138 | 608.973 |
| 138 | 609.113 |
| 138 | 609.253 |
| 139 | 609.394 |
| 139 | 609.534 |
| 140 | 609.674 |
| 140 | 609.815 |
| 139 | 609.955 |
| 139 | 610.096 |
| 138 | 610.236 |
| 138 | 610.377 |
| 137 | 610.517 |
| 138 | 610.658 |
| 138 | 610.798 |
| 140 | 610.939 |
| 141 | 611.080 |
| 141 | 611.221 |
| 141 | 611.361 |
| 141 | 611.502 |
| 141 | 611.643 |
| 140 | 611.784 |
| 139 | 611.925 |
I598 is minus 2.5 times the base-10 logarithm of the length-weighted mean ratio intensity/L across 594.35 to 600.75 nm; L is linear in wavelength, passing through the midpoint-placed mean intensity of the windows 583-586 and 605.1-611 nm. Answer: 0.025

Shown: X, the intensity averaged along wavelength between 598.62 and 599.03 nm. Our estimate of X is 136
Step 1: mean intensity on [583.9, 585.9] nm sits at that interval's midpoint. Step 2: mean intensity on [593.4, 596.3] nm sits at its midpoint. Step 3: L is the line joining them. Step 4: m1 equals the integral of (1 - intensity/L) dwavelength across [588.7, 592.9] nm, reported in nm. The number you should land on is 0.34 nm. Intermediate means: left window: 139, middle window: 126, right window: 136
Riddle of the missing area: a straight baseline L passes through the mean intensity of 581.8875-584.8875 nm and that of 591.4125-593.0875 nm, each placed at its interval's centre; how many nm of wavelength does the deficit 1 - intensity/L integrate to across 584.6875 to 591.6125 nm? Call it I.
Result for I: 0.51 nm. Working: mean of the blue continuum 143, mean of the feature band 129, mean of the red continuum 136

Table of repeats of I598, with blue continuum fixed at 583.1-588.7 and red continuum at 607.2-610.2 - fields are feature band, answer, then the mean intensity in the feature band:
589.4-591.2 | 0.123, 123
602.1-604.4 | -0.003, 139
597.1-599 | 0.008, 137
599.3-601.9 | 0.014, 137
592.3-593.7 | 0.012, 136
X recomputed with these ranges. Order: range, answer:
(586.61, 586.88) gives 139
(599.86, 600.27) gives 136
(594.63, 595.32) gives 135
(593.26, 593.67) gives 136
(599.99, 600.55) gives 136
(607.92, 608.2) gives 141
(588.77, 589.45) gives 110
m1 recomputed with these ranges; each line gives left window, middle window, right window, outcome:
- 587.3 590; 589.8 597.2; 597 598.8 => -0.27 nm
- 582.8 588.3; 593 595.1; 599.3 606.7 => 0.05 nm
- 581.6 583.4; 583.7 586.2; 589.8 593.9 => 0.03 nm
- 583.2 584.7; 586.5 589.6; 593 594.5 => 0.30 nm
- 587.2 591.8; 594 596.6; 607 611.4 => -0.14 nm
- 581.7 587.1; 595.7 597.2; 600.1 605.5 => 0.01 nm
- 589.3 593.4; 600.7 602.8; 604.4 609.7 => 0.00 nm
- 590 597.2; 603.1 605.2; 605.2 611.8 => -0.04 nm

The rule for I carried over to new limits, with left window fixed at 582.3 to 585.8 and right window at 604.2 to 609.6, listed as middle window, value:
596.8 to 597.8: 0.01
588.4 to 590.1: 0.33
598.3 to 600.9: 0.08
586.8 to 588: 0.04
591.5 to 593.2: 0.06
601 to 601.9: 0.03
